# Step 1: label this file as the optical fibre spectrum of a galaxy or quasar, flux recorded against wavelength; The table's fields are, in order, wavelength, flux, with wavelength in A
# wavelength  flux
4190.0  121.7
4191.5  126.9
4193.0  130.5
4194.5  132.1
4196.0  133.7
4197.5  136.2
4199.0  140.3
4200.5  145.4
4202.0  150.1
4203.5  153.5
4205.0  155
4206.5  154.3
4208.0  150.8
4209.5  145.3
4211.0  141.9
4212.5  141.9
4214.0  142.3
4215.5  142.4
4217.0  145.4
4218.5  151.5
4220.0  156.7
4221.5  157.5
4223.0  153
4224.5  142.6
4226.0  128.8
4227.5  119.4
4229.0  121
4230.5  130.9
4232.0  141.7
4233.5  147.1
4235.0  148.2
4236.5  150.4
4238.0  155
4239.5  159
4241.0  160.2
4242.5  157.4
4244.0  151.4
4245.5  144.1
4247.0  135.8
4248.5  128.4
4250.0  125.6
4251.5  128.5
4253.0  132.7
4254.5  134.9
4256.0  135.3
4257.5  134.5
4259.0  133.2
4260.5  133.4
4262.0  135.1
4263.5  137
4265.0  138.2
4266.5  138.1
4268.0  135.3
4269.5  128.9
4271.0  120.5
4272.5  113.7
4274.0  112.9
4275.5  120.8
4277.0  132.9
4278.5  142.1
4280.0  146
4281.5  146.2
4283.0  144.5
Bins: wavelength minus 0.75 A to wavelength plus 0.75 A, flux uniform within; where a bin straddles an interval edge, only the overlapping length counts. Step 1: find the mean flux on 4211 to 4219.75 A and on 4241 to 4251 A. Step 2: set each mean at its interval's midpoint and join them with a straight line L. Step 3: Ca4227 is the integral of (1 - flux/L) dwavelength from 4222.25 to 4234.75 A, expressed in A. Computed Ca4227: 0.7 A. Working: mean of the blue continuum 145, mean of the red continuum 142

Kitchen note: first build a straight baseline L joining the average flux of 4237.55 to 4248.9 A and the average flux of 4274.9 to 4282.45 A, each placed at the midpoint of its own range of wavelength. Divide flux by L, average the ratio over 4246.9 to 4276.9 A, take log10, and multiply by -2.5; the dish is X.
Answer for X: 0.106 mag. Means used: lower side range 149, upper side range 138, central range 130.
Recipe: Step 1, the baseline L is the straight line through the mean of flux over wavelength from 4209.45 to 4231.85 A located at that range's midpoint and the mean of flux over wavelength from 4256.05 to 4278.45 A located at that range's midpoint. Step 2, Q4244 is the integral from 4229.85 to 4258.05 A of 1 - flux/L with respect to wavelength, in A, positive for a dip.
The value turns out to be -1.3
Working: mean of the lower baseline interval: 141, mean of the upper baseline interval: 130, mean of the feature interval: 142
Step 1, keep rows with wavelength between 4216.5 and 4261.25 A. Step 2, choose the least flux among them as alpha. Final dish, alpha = 119.4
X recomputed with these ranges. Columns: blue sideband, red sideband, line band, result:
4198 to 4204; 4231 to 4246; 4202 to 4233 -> 0.03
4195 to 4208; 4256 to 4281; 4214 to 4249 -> -0.04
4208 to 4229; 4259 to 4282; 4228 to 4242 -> -0.05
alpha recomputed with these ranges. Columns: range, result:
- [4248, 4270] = 125.6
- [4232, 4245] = 141.7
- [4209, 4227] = 128.8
